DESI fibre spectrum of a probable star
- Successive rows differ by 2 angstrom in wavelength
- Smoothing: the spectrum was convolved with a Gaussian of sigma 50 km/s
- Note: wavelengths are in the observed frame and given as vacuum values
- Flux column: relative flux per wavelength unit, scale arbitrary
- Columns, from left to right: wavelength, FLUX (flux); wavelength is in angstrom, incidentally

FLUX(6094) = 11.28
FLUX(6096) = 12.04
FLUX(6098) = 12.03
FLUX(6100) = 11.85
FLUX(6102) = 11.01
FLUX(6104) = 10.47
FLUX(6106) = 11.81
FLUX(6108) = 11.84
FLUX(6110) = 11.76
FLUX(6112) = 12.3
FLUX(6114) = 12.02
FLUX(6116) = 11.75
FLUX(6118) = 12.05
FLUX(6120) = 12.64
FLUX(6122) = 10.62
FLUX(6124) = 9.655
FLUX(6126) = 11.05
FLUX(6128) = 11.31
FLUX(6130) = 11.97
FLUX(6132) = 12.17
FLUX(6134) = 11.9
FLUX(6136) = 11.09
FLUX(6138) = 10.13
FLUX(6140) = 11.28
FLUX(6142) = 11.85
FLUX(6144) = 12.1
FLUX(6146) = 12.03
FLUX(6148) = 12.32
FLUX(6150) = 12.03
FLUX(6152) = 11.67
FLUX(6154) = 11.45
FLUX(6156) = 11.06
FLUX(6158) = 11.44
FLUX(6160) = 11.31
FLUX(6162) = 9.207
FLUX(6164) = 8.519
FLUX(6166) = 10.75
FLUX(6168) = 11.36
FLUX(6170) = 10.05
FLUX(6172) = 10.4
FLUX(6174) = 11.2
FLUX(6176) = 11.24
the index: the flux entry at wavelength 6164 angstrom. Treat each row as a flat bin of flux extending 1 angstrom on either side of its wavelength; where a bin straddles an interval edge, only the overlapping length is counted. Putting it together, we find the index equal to 8.519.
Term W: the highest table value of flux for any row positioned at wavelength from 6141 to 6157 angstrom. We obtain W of 12.32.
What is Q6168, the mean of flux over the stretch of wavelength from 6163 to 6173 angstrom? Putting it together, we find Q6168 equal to 10.2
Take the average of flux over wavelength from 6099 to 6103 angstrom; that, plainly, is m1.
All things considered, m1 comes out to 11.4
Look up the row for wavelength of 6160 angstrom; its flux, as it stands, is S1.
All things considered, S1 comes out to 11.31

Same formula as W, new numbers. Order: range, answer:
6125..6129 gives 11.31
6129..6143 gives 12.17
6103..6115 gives 12.3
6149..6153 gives 12.03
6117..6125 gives 12.64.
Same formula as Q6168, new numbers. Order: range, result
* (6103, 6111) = 11.5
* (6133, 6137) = 11.5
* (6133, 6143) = 11.3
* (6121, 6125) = 10.1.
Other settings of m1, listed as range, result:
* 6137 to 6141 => 10.7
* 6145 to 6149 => 12.2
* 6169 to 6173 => 10.2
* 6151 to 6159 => 11.4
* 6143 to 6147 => 12.1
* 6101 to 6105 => 10.7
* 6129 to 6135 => 12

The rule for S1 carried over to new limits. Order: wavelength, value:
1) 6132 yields 12.17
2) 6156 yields 11.06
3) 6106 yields 11.81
